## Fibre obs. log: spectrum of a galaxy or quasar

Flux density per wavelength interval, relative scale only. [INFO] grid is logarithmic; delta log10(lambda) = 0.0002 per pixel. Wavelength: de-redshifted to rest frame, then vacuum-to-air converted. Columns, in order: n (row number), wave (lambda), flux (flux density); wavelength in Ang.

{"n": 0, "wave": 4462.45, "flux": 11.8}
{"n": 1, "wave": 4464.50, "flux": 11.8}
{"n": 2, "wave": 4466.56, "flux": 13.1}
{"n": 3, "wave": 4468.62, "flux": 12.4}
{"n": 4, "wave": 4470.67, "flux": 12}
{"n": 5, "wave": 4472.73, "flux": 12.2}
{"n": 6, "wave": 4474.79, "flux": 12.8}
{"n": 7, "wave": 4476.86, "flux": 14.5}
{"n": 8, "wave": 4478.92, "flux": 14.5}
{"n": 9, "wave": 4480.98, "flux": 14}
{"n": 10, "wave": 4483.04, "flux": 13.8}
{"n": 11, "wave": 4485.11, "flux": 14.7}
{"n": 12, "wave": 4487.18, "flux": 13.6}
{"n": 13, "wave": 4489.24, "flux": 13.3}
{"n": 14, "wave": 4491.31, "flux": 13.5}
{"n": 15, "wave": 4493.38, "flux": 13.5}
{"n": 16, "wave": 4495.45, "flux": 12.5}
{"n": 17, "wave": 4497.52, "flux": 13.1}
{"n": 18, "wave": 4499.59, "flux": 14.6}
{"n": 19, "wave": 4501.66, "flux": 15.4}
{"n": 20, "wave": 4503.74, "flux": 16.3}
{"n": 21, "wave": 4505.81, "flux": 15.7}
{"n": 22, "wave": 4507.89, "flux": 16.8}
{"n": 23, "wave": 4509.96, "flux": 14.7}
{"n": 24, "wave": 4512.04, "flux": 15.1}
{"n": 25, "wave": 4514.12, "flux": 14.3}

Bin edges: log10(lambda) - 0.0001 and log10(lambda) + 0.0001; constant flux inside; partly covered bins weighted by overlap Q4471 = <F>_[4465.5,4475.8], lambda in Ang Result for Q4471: 12.5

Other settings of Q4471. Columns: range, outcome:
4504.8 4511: 15.7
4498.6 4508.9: 15.8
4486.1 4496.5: 13.3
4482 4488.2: 14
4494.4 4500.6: 13.4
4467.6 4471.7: 12.2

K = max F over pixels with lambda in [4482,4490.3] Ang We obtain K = 14.7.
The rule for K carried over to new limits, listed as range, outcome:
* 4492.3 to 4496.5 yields 13.5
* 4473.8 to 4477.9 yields 14.5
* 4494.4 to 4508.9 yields 16.8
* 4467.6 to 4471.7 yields 12.4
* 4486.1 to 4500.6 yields 14.6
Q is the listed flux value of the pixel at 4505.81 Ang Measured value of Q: 15.7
